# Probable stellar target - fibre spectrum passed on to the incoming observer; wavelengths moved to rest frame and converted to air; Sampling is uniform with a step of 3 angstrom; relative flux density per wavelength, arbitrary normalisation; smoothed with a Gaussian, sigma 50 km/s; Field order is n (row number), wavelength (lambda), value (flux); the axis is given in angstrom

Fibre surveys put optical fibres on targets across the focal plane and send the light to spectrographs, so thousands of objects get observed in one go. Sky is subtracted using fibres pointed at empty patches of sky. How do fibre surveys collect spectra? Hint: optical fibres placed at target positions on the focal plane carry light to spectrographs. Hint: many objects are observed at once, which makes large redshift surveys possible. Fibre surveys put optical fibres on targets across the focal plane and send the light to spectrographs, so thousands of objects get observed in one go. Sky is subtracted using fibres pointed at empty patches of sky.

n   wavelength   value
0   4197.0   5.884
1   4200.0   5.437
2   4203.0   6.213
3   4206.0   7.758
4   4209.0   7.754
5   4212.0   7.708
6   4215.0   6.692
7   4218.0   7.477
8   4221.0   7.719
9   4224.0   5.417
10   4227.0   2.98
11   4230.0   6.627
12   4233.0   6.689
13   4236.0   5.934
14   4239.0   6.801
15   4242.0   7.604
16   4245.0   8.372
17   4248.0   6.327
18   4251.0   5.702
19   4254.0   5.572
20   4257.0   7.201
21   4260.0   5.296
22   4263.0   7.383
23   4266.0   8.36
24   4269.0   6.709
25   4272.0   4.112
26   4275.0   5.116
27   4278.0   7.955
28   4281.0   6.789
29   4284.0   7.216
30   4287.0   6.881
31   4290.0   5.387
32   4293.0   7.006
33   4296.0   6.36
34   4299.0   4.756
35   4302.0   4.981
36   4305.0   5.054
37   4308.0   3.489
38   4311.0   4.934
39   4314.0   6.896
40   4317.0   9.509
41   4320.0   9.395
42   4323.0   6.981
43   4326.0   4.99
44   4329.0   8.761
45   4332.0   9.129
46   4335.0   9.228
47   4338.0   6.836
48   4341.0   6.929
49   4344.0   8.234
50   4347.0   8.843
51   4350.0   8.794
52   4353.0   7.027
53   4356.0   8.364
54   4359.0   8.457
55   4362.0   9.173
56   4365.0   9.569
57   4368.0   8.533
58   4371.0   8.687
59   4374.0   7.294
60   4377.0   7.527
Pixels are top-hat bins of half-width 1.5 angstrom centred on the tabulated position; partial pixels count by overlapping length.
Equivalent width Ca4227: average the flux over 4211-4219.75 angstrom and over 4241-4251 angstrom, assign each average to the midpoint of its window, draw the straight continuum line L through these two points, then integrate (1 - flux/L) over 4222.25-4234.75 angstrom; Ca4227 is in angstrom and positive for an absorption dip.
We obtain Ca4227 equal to 3.0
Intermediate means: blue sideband 7.28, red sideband 7.17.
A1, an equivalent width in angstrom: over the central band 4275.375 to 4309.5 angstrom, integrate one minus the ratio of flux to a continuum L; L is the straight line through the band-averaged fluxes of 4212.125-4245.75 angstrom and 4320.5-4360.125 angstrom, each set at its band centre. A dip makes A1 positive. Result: 6.35 angstrom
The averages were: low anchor 6.58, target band 5.96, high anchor 7.92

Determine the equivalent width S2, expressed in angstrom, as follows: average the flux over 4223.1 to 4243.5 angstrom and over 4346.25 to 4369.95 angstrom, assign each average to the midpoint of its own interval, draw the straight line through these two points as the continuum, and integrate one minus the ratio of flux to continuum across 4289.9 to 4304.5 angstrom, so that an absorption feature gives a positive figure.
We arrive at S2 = 3.28 angstrom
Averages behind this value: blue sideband 6.02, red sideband 8.59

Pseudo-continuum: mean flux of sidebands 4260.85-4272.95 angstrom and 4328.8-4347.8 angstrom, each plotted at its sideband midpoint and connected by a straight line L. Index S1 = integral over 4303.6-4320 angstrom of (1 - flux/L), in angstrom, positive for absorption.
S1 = 3.0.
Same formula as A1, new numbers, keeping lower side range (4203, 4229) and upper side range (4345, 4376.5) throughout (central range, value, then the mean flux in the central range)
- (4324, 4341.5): 0.9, 7.67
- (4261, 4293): 3.5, 6.59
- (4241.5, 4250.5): -0.3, 7.22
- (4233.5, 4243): 0.3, 6.73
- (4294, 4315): 6.9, 5.21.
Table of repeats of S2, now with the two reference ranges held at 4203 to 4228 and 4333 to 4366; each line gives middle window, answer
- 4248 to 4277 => 4.31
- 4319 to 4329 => 0.94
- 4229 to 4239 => 0.70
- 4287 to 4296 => 1.52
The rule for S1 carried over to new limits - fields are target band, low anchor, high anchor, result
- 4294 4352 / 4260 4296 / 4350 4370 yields 4.81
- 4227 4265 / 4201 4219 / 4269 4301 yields 1.11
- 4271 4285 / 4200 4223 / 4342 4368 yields 2.73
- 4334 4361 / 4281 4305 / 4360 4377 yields -0.78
